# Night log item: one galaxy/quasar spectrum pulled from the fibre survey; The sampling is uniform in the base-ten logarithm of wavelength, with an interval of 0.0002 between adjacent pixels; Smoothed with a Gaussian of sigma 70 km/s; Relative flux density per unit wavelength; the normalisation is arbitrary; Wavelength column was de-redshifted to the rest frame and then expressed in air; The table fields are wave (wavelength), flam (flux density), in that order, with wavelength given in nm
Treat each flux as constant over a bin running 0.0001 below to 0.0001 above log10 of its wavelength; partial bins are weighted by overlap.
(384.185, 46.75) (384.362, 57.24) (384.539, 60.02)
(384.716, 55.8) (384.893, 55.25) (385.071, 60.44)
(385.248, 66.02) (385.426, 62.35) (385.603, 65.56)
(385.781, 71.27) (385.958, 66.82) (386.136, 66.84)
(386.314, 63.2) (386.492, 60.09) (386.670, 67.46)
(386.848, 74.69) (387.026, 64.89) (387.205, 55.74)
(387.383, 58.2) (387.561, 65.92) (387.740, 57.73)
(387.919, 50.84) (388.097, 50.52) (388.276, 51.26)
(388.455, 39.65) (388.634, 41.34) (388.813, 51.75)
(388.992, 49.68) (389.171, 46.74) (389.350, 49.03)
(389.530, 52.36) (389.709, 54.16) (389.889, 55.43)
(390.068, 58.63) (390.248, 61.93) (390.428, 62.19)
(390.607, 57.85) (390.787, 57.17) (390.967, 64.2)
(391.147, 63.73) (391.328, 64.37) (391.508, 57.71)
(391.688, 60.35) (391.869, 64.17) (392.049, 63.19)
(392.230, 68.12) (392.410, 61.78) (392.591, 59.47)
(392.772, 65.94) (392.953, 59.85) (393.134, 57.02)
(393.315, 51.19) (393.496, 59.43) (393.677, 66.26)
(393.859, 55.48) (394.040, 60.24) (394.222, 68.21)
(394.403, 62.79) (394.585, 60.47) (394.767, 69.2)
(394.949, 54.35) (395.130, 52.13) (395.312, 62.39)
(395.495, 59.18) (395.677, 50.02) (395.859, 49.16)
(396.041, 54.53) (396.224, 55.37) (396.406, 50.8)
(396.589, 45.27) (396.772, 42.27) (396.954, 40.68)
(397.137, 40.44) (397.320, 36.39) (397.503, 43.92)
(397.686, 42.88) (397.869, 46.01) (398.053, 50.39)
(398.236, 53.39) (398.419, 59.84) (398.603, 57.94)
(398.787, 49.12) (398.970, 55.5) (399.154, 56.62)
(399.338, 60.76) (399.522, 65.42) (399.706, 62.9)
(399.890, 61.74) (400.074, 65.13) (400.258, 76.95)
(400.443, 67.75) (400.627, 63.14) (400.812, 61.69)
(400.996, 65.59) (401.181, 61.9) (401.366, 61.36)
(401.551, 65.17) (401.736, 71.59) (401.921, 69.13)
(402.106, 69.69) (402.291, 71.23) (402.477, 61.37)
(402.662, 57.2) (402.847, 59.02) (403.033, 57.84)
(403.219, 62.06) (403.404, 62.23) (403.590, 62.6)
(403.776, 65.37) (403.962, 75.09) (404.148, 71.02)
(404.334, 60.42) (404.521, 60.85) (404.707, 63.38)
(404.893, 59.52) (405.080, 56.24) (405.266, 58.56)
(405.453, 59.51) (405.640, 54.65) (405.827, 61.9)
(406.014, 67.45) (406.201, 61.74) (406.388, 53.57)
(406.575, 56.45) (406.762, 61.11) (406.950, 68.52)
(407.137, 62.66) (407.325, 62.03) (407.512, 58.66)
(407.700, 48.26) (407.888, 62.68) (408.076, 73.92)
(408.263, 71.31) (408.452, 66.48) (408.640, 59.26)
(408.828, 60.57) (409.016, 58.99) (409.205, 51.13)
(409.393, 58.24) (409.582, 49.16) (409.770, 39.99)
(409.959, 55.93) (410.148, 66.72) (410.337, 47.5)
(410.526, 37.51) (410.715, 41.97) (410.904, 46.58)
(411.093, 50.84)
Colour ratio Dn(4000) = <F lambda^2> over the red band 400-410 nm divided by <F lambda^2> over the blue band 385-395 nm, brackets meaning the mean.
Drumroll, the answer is 1.12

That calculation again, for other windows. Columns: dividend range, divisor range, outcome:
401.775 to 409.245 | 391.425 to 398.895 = 1.19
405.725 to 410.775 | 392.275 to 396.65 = 1.07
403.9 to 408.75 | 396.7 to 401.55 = 1.15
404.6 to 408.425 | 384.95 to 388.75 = 1.13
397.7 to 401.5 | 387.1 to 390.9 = 1.17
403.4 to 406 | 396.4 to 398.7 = 1.38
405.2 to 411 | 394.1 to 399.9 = 1.13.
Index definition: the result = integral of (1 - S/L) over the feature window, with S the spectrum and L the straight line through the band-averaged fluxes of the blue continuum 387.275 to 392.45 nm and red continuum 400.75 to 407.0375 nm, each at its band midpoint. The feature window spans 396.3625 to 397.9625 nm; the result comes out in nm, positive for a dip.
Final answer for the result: 0.45 nm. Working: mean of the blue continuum 56.5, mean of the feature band 42.9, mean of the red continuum 62.8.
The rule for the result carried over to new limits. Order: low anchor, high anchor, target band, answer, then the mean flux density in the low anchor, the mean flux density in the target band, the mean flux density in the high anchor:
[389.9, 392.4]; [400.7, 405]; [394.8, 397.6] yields 0.59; 61.6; 49.5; 64.1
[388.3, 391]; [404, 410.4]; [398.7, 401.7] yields -0.29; 53.2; 62.7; 59.8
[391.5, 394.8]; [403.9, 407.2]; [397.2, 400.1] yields 0.36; 61.6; 53.9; 61.7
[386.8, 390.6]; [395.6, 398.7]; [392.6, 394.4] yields -0.33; 54.7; 60.5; 48.2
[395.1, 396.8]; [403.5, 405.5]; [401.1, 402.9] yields -0.15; 52.4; 64.9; 63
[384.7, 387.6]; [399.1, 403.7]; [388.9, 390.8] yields 0.26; 63.7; 54.9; 64.1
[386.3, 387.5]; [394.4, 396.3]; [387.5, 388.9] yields 0.26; 63.6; 50.8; 57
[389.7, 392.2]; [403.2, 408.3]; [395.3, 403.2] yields 0.56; 60.7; 57.2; 62.1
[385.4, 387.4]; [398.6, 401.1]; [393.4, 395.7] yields 0.11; 65.1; 60.3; 62.3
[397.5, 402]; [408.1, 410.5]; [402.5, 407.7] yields -0.25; 60.1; 61.2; 57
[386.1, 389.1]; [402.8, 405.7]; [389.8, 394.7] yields -0.24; 56.8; 61.1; 61.9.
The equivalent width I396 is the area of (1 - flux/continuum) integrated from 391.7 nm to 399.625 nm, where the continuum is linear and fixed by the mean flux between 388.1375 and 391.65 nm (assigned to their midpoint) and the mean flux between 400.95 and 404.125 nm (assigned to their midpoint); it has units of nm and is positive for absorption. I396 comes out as 0.48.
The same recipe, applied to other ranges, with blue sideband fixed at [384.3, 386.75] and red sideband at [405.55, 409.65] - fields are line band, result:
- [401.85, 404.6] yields -0.15 nm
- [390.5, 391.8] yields 0.03 nm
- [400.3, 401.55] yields -0.06 nm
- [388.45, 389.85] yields 0.30 nm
